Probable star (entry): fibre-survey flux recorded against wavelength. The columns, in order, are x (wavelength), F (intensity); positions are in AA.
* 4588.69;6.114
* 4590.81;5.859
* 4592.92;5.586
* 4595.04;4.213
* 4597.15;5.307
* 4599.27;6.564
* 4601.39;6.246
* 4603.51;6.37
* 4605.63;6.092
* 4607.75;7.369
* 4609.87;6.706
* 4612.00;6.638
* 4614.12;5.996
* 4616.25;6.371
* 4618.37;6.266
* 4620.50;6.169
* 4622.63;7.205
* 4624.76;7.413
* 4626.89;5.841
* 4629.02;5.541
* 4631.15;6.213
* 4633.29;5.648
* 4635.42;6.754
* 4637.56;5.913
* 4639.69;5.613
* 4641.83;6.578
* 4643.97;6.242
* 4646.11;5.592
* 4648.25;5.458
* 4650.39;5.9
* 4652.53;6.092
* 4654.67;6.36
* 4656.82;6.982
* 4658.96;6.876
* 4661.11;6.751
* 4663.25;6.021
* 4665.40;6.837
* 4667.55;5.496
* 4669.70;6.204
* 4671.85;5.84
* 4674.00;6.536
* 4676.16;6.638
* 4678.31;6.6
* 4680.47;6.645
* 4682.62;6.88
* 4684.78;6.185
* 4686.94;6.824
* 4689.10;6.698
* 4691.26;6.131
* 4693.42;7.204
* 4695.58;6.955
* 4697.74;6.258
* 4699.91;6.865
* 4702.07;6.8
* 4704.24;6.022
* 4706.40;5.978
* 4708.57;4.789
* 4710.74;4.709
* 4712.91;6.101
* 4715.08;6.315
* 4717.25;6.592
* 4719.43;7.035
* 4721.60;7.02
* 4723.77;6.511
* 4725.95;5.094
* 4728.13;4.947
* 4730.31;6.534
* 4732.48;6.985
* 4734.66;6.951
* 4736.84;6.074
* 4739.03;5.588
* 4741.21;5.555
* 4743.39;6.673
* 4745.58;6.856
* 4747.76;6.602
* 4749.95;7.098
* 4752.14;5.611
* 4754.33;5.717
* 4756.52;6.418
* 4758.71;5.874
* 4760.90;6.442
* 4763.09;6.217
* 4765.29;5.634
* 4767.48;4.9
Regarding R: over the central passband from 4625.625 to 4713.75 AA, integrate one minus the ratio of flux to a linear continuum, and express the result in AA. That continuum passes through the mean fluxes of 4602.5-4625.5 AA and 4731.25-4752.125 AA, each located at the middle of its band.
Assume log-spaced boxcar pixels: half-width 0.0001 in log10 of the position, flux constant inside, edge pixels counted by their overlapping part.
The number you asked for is 3.89 AA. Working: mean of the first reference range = 6.59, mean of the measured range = 6.24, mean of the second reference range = 6.44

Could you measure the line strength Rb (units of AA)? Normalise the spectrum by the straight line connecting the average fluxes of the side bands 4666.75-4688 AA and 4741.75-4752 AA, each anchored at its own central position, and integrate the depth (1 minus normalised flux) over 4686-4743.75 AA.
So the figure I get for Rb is 2.3 AA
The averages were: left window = 6.39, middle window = 6.26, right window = 6.63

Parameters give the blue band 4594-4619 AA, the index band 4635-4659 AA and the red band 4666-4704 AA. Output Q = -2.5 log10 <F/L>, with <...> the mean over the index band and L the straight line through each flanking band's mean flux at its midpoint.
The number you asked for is 0.03 mag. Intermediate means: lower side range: 6.18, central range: 6.15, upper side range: 6.51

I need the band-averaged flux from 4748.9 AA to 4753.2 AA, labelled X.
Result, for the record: 6.35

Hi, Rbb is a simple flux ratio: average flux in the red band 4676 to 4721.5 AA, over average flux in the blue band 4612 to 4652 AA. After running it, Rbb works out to 1.04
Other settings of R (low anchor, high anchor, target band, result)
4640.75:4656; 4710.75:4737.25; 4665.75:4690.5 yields -1.13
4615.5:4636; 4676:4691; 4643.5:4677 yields 1.35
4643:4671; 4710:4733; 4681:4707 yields -1.64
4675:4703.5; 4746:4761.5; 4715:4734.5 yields 0.24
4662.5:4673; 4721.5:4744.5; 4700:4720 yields 0.22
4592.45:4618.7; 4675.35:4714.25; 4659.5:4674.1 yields 0.09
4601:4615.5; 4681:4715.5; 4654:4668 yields -0.31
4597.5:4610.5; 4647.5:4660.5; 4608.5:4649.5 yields 1.13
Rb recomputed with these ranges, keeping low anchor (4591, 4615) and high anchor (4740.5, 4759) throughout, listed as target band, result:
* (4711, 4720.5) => -0.16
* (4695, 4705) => -0.56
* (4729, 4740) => -0.23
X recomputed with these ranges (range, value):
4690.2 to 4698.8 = 6.64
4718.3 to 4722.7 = 7.02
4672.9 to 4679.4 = 6.58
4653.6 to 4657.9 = 6.67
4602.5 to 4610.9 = 6.64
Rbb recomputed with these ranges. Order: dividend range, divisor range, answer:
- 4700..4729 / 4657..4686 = 0.94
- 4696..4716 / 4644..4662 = 0.96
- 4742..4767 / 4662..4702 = 0.96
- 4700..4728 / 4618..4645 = 0.97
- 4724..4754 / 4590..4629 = 1.00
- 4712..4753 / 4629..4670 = 1.03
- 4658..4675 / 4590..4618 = 1.03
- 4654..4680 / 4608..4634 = 1.01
